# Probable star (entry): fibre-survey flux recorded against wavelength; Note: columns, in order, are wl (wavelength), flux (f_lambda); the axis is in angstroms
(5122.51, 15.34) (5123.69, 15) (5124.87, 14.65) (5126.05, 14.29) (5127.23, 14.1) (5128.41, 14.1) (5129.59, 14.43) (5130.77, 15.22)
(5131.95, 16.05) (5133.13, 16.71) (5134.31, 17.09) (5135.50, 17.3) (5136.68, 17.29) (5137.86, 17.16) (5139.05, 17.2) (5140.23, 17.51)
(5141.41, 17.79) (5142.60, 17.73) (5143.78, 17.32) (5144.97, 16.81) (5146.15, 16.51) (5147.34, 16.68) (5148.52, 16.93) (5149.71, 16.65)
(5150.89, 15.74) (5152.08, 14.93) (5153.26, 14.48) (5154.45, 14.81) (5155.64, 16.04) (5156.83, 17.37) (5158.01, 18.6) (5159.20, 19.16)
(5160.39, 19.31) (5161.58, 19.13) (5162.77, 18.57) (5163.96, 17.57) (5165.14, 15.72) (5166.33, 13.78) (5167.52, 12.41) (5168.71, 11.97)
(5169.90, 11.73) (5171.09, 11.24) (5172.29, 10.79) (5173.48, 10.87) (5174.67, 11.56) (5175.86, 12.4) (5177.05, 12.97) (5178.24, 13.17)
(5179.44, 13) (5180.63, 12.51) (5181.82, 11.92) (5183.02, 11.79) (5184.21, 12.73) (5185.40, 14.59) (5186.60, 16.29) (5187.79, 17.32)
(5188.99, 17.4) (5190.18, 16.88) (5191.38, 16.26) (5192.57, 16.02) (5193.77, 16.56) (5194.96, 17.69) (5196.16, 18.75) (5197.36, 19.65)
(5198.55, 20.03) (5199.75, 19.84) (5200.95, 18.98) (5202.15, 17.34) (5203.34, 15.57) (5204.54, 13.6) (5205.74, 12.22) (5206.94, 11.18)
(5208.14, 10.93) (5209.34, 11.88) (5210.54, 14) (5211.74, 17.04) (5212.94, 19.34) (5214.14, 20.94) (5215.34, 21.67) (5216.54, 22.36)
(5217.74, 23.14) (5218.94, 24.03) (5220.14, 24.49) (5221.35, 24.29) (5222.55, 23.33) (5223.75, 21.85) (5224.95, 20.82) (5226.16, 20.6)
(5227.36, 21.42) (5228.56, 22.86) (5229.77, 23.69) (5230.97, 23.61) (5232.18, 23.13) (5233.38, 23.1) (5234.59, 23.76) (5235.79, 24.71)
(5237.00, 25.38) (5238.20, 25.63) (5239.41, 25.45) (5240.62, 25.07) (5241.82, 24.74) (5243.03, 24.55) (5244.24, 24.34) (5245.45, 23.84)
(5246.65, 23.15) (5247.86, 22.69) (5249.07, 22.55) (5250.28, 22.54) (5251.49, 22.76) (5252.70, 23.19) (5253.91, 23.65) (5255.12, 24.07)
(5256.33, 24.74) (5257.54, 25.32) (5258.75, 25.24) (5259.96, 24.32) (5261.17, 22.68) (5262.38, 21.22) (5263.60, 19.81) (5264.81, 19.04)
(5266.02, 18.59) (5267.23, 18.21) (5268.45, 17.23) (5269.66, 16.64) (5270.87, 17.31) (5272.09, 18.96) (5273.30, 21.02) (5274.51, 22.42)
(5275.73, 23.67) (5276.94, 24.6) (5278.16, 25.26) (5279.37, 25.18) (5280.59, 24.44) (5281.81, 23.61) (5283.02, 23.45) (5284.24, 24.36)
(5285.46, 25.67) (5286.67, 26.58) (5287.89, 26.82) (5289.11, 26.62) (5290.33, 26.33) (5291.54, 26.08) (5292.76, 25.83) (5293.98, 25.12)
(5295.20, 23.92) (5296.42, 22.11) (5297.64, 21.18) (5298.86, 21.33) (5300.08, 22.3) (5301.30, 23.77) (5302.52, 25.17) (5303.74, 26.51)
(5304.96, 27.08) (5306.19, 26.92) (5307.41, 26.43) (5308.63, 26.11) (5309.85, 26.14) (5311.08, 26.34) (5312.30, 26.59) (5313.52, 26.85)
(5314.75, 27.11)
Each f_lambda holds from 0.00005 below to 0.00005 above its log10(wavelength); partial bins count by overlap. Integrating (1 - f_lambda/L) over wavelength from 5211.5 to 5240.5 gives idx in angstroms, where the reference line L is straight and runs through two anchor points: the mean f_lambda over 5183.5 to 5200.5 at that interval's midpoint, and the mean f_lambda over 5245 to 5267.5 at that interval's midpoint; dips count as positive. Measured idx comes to -4.2 angstroms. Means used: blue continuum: 17.1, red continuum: 22.6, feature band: 22.9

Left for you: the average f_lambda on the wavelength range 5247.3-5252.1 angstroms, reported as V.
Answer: 22.6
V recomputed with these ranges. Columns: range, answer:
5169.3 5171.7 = 11.4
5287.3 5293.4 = 26.3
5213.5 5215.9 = 21.3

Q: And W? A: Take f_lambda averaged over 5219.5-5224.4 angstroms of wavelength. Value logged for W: 23.5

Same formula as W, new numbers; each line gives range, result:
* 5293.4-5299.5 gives 22.7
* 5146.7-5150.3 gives 16.7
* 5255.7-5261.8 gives 24.5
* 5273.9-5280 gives 24.2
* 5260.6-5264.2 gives 21.2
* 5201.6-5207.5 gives 14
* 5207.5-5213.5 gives 14.6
